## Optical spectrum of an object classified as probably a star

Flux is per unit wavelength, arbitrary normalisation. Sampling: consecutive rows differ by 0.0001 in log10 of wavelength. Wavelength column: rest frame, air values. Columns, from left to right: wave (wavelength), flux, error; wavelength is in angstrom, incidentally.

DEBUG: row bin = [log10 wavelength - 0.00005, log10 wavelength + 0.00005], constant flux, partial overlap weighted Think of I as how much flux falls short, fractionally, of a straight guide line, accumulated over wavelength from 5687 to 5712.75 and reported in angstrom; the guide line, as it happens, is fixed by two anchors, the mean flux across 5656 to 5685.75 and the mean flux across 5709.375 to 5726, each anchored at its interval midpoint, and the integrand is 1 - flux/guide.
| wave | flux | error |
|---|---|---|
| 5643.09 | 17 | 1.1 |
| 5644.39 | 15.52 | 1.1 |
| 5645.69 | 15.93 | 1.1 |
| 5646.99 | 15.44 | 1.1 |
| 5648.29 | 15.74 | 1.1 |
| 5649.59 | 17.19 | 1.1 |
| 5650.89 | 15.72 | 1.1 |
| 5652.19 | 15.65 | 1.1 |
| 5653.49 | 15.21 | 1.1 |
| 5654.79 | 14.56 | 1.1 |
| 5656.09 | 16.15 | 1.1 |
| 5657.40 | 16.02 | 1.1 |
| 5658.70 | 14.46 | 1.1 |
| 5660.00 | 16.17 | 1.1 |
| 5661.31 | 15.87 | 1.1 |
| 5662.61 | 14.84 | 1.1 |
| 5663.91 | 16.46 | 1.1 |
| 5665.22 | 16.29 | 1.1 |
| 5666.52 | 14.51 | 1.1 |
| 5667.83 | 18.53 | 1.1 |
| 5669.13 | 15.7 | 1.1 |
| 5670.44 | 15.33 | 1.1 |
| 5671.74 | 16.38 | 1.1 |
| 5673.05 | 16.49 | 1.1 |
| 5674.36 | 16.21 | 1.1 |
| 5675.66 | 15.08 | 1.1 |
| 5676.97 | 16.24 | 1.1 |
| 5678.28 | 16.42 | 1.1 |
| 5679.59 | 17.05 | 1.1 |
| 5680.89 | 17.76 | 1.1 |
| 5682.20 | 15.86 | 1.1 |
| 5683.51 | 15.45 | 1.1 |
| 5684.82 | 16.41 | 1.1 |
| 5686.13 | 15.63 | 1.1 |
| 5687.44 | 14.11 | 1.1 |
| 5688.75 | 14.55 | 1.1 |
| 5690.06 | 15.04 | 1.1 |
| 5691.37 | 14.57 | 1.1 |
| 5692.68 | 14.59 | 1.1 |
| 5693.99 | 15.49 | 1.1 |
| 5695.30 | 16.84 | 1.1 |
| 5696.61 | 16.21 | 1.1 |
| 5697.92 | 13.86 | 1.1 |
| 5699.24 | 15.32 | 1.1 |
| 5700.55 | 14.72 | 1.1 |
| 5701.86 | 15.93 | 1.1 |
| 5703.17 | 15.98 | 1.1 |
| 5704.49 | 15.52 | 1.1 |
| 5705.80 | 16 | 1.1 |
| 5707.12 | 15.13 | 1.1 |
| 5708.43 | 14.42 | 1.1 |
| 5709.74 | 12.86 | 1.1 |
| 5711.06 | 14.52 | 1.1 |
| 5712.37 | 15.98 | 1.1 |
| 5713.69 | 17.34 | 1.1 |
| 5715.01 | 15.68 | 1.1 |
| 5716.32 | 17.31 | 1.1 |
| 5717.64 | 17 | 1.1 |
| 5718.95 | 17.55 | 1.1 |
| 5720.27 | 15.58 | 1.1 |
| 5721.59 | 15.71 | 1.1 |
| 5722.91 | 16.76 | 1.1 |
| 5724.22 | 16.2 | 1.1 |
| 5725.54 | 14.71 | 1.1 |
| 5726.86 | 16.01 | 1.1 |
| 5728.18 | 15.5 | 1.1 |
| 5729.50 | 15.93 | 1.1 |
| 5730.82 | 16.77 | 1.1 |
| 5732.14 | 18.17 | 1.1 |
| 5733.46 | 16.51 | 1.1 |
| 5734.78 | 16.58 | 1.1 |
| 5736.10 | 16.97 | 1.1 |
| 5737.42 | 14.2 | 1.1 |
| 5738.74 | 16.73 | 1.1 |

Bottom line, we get 1.5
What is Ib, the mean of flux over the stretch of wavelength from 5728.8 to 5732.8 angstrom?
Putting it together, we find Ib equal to 16.9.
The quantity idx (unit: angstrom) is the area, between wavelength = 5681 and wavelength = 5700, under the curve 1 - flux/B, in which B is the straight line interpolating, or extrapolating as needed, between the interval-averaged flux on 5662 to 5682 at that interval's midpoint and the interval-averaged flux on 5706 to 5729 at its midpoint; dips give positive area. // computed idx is 0.8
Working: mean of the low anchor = 16.2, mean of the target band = 15.3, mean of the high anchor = 15.8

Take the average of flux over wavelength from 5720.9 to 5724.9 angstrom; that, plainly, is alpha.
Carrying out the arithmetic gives 16.2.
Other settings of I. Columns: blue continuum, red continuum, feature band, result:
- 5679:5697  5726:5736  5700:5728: 0.7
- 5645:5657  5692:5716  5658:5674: -0.3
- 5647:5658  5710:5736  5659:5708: 0.8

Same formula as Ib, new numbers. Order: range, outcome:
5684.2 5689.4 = 15.2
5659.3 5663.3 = 15.6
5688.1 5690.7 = 14.8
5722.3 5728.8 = 15.8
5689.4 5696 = 15.3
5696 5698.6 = 15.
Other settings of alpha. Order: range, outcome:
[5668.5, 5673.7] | 16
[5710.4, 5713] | 15.3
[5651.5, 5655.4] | 15.2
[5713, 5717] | 16.7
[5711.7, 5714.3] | 16.6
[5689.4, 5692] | 14.8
